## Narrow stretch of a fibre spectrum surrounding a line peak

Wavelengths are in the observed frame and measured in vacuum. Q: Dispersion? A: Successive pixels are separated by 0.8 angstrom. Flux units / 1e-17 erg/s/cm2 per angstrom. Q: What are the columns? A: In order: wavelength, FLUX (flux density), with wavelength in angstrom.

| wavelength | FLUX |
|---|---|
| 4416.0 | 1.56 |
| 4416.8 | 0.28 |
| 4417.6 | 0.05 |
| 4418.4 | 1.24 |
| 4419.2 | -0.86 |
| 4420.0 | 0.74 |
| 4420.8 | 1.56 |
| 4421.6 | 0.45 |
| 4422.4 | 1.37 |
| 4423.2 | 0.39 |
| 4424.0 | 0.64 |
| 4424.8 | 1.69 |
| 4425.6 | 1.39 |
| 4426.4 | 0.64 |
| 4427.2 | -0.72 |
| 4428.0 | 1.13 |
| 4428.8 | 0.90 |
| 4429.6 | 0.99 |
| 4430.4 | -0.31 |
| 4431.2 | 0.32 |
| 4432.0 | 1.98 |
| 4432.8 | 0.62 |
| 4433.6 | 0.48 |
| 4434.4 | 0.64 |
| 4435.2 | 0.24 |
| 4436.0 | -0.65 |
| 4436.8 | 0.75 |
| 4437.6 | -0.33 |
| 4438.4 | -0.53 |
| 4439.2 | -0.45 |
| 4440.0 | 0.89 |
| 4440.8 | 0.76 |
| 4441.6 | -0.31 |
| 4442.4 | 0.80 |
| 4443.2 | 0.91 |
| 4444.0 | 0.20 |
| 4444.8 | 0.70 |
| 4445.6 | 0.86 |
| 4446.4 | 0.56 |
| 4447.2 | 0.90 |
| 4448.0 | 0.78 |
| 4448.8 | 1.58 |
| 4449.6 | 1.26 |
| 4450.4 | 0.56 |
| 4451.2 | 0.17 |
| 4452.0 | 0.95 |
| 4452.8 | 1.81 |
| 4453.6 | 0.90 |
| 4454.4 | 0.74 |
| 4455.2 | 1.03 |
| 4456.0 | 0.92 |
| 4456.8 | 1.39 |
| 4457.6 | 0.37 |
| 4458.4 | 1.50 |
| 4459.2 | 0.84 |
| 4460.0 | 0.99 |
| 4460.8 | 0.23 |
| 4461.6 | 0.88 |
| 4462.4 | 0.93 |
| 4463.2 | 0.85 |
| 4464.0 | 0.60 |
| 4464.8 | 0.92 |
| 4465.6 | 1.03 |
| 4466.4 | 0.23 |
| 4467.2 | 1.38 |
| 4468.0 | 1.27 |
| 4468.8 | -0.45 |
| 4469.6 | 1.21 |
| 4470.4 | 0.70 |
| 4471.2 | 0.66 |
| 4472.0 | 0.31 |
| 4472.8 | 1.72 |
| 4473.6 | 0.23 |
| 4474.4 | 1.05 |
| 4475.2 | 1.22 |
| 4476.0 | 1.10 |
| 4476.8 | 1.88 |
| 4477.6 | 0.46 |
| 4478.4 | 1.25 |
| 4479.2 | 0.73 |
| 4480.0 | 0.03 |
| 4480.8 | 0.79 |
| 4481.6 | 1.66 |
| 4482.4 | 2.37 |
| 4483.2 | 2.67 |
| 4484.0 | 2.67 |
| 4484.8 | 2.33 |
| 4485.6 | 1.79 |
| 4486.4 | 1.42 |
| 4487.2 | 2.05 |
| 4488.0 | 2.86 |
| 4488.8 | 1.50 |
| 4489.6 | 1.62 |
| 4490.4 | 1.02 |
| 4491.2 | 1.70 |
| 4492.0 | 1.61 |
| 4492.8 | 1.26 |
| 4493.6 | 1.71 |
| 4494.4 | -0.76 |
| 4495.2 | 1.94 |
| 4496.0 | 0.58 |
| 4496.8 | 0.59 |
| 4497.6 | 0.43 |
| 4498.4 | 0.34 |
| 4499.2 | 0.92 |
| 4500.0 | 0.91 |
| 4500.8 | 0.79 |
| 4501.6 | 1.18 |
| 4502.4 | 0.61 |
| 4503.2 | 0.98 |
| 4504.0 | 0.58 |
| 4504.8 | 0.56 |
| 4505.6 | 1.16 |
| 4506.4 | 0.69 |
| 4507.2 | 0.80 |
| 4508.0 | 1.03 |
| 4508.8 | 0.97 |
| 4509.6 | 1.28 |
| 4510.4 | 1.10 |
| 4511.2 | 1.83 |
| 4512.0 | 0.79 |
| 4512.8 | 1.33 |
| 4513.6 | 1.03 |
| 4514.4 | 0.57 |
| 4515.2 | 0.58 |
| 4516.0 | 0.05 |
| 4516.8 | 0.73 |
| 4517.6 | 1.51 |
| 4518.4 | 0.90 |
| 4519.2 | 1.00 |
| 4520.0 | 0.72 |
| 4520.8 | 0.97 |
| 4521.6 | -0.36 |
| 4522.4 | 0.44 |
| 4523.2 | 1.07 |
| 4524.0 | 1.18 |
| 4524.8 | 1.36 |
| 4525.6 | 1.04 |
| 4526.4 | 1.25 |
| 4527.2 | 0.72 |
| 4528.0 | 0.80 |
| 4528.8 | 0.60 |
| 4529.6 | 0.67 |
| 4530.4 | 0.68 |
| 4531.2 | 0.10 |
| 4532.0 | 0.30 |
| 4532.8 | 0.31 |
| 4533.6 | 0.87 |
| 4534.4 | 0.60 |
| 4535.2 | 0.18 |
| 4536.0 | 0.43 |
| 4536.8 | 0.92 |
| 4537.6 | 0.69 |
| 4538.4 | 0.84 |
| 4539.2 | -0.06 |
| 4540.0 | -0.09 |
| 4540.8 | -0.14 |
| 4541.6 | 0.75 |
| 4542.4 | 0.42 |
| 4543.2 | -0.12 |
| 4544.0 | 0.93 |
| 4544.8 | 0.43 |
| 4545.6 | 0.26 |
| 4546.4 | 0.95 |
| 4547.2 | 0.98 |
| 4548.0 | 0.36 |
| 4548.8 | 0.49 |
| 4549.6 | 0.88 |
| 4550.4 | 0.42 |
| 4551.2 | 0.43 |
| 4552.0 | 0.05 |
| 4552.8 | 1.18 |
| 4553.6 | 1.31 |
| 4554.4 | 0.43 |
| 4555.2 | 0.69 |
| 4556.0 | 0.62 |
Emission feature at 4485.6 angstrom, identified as C III]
